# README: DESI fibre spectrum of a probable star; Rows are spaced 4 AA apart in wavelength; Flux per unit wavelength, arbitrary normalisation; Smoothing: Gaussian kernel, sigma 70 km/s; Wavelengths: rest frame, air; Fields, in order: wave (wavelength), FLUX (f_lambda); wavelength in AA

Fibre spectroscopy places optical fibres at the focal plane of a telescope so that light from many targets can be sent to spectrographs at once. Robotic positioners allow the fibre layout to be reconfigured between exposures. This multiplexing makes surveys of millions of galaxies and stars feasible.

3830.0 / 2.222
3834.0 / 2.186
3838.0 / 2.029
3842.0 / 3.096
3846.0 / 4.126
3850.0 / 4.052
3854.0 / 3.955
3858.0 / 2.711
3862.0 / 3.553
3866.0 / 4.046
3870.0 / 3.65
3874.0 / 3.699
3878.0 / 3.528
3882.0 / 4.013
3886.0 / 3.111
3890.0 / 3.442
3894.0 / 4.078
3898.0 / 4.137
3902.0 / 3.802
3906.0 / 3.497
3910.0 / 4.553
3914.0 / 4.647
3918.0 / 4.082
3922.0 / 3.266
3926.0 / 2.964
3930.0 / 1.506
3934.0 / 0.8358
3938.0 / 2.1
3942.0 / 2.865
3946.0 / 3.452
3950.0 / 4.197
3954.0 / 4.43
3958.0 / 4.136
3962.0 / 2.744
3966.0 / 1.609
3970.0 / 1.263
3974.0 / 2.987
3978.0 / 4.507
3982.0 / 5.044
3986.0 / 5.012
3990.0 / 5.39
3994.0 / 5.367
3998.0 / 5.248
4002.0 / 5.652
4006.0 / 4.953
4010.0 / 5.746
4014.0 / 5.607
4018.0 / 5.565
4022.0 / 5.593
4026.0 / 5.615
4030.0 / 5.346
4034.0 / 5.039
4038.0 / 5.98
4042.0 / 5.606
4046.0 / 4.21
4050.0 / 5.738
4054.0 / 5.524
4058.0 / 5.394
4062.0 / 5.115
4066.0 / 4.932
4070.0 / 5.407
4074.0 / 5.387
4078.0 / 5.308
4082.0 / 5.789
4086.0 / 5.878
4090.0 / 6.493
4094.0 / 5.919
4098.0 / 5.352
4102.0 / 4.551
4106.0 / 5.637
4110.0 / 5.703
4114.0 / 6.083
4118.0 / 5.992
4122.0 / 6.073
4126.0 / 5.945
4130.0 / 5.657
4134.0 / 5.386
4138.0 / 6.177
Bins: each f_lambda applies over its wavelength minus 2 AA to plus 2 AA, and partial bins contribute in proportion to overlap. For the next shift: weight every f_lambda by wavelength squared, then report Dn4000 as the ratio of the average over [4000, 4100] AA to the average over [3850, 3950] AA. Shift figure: 1.7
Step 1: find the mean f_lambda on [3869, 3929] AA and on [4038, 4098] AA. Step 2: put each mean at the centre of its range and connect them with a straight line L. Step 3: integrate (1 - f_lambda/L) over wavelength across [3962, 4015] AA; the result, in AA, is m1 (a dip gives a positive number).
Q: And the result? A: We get 3.36 AA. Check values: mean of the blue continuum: 3.73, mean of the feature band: 4.4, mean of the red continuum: 5.49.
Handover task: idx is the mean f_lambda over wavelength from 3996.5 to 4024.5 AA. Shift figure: 5.49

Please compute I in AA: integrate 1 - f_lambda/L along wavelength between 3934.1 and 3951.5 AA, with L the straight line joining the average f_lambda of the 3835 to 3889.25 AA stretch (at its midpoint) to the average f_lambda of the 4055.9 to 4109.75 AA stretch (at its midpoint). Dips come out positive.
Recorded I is 5.6 AA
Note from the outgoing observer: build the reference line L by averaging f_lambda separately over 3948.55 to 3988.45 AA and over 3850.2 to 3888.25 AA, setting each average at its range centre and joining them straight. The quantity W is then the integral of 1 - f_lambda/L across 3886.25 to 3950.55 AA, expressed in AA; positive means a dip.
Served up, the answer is 5.21 AA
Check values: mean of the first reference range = 3.61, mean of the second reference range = 3.6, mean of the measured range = 3.31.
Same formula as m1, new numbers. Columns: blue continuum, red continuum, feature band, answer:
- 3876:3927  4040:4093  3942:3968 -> 5.6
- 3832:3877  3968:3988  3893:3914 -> -3.2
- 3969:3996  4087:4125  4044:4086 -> -0.1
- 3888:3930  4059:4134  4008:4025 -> -2.9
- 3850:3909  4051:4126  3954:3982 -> 8.5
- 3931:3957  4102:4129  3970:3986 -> -1.7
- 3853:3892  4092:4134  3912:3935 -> 5.8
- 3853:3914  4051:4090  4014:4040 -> -2.3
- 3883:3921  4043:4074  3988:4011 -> -3.2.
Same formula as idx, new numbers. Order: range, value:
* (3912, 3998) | 3.49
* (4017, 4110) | 5.46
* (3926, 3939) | 1.66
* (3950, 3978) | 3.07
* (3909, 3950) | 3.05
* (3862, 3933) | 3.61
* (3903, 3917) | 4.19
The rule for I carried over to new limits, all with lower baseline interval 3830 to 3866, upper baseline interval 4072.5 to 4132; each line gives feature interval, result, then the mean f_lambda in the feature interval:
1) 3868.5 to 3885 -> -0.94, 3.69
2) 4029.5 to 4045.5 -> -0.97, 5.39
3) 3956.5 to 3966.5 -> 3.17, 2.95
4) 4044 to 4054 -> 0.22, 5.08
